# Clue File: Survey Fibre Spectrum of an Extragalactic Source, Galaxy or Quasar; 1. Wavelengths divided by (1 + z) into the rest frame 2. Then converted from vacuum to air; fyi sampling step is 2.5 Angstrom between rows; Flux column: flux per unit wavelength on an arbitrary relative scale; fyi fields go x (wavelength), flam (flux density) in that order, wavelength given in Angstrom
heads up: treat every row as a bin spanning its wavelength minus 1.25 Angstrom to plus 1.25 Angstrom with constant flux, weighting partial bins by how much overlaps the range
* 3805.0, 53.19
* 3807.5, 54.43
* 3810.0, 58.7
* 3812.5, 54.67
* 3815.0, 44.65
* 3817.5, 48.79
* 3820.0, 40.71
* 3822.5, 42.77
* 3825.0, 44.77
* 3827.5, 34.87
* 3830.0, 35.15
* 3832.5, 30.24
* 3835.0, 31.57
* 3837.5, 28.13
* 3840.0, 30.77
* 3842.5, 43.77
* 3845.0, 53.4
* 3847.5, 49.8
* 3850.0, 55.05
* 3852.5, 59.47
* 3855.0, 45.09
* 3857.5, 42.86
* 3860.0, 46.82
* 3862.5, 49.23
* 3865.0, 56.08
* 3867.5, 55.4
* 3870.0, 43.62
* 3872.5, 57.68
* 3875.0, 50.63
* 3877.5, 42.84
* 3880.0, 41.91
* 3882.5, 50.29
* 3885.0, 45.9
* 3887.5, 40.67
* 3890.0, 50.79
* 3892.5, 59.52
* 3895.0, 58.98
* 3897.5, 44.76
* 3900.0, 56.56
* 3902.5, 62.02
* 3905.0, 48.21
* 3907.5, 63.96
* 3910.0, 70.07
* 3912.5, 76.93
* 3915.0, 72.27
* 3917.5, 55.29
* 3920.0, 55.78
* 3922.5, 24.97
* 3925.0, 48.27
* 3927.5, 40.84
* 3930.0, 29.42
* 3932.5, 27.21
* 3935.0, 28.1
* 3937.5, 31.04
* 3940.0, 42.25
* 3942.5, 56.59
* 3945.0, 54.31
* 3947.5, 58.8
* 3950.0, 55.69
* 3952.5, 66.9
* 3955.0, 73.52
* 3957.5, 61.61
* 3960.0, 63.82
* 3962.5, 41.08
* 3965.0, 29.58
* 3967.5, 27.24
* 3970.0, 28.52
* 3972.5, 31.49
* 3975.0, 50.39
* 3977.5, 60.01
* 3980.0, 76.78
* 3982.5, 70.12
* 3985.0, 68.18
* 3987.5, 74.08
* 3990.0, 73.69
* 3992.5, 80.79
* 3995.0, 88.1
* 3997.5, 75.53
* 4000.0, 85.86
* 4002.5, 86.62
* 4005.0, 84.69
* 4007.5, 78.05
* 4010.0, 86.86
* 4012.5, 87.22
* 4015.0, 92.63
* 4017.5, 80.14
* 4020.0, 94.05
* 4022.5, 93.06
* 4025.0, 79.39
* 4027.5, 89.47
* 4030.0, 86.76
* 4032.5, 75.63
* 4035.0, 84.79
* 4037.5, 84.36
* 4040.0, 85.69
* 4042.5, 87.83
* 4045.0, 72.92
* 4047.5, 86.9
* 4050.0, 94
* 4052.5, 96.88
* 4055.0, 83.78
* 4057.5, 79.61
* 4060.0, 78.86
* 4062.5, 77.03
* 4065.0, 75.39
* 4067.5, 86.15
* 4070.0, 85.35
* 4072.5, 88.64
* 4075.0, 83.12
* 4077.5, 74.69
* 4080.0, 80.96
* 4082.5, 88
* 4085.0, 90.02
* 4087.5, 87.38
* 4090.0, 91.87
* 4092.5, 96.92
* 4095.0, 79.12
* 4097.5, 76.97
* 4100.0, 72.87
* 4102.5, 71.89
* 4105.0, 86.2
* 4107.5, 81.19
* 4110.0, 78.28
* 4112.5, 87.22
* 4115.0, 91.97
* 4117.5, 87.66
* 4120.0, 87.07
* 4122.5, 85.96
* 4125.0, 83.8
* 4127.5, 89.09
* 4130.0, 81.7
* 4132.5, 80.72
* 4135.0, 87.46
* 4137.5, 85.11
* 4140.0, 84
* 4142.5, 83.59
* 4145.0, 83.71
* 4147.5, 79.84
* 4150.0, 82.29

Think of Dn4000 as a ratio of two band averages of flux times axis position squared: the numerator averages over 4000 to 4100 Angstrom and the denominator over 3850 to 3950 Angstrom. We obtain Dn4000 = 1.83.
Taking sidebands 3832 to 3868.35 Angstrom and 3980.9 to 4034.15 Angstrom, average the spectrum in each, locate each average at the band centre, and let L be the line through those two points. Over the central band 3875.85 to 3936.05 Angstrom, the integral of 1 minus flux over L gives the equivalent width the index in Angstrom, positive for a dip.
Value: 8.42 Angstrom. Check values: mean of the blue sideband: 45.4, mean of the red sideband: 82.4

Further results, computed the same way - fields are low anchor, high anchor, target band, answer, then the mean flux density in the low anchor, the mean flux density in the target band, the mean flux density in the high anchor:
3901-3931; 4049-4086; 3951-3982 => 6.1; 54.2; 51.4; 84.1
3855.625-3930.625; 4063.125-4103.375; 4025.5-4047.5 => -2.4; 51.5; 83.5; 83.1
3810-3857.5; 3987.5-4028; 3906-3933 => 4.7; 43.4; 52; 84.3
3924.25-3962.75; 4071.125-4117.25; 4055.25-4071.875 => -0.9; 48.9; 80.9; 83.8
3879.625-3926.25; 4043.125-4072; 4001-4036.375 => -4.4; 54.3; 85.7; 83.6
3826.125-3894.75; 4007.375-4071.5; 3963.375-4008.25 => 5.6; 45.8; 64.6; 84.9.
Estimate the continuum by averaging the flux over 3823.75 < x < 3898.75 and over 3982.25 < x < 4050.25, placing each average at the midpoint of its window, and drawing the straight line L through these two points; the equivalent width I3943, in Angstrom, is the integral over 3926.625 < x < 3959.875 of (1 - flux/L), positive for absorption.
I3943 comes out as 8.8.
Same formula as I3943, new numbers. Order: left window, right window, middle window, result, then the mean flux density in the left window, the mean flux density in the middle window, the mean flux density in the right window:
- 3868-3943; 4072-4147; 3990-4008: -4.73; 49.2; 82.4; 84.2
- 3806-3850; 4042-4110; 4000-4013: -2.27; 43.2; 84.7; 83.4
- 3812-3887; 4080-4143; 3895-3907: -0.31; 45.1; 54.2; 84.6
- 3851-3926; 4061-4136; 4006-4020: -2.89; 52.6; 85.8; 83.8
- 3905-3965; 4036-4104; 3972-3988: 0.01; 51.6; 62.4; 83.6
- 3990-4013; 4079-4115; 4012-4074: -1.21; 83.1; 85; 83.8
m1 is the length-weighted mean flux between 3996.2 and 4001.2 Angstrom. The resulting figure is 80.7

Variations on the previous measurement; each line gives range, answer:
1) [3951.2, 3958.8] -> 67.2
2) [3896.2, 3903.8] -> 54.4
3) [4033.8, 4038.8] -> 84.6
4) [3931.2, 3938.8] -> 28.9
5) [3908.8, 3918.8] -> 68.6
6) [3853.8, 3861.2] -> 44.9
